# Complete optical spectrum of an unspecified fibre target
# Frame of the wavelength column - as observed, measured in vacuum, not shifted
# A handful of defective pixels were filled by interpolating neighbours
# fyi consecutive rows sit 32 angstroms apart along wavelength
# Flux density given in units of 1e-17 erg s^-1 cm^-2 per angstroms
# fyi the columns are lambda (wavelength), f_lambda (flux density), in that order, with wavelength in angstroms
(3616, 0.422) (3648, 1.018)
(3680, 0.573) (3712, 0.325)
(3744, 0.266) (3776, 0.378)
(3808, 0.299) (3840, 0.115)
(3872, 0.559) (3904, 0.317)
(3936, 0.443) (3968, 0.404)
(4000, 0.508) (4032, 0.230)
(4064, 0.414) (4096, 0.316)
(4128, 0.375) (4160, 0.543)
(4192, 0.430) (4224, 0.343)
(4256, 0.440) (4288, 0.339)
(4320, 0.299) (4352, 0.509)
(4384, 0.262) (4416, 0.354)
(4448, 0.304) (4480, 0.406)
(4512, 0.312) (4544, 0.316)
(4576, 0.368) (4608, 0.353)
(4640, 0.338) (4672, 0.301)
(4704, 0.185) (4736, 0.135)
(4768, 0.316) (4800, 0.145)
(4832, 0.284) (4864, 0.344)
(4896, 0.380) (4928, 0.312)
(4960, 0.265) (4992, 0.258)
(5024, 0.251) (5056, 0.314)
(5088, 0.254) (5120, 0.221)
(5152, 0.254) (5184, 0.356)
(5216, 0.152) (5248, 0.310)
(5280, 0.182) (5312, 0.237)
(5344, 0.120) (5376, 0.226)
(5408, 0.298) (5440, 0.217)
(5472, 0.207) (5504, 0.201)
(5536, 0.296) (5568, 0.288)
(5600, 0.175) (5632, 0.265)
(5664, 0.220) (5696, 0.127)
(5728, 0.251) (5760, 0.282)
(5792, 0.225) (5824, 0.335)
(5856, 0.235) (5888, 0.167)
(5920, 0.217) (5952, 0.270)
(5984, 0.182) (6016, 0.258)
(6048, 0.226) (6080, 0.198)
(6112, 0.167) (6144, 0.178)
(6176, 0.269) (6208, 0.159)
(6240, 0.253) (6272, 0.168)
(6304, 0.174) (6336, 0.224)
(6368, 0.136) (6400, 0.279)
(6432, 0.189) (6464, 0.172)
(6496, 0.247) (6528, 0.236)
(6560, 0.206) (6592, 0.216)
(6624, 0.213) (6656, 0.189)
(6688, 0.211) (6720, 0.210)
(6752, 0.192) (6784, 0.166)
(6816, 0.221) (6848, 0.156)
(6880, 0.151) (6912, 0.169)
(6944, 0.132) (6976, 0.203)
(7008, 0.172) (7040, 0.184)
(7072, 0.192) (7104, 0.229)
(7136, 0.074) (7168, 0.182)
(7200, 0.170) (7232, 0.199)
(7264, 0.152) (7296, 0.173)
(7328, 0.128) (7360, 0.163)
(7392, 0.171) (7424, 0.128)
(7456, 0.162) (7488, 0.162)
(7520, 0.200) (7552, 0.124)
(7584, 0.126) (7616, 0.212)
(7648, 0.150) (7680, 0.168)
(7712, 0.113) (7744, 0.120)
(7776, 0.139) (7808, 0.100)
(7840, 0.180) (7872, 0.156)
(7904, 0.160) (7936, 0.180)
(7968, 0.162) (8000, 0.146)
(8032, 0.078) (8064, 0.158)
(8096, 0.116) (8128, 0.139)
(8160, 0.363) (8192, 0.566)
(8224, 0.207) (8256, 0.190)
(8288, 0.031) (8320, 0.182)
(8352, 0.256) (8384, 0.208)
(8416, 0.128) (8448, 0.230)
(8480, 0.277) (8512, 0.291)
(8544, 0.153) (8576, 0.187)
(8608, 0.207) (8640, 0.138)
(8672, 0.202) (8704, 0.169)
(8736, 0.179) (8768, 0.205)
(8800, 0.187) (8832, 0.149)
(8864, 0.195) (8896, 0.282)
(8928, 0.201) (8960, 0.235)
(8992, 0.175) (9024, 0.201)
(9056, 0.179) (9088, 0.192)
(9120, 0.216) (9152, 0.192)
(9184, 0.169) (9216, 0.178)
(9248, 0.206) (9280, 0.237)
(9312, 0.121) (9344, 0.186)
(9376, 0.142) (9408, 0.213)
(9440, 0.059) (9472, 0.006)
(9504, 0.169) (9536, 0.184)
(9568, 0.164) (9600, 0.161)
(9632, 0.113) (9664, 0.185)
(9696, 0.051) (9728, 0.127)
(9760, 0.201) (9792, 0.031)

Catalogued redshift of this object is 1.193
